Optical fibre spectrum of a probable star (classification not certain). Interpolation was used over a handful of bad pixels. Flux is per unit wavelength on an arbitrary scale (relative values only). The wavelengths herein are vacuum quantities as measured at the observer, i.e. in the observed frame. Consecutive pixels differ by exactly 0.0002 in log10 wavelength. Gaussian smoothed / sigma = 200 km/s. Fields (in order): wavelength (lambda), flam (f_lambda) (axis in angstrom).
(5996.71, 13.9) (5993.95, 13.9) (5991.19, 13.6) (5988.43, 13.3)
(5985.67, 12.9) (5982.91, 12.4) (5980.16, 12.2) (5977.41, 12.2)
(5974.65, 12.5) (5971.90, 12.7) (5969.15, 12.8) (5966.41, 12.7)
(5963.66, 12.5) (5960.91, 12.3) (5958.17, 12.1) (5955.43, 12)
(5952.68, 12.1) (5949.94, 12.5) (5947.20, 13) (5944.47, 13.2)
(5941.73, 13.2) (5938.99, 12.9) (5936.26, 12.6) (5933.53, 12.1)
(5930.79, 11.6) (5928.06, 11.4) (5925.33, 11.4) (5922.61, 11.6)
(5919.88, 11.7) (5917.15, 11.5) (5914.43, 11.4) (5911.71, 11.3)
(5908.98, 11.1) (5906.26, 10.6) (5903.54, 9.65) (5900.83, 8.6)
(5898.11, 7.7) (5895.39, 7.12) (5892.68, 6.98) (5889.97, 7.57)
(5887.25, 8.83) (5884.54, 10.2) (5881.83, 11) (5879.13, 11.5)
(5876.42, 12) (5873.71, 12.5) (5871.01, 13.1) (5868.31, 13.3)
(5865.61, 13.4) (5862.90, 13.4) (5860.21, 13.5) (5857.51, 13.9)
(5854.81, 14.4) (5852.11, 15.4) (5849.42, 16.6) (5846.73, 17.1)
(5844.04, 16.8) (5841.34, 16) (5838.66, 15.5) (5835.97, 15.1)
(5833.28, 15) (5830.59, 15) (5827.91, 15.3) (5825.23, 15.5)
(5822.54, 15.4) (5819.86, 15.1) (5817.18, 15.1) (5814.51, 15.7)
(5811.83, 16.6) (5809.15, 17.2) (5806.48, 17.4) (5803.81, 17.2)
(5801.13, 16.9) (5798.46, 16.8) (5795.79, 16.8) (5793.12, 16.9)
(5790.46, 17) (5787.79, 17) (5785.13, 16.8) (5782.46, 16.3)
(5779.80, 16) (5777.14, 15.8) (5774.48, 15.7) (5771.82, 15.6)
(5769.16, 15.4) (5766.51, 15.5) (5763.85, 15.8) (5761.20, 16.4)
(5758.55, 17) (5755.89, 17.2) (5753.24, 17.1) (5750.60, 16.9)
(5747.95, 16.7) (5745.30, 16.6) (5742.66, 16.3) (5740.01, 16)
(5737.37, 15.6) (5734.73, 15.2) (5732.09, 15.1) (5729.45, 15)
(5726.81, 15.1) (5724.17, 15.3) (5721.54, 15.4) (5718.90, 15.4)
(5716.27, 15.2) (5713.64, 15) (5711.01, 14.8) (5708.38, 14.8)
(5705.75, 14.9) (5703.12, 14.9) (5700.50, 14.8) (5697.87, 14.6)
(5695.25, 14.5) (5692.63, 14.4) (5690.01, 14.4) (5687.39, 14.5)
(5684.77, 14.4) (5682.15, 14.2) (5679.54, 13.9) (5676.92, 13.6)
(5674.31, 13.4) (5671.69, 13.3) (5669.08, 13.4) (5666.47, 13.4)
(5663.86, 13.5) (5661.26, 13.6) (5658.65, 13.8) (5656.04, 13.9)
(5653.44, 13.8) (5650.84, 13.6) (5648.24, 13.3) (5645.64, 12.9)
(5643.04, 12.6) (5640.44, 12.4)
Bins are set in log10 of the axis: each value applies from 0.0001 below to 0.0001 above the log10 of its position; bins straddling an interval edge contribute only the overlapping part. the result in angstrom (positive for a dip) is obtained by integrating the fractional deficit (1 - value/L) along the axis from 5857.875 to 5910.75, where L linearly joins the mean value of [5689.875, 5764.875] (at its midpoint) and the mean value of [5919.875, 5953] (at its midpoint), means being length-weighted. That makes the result 9.81 angstrom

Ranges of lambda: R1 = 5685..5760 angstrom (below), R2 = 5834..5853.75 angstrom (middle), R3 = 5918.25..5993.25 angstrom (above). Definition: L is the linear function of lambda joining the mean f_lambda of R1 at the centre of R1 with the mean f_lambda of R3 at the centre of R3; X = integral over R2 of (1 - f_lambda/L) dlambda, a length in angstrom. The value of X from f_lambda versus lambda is -3.0 angstrom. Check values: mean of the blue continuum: 15.4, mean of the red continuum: 12.4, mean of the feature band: 16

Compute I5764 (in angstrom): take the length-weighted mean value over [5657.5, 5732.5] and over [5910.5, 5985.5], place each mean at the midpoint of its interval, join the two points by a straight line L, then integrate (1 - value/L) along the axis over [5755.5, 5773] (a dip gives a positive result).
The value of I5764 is -2.84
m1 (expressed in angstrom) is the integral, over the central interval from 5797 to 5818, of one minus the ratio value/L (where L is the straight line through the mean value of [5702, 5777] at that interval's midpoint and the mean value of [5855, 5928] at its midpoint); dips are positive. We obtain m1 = -4.7 angstrom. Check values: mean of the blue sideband 15.7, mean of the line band 16.7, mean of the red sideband 11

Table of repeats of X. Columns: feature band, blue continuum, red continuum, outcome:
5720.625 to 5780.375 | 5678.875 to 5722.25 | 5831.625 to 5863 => -4.14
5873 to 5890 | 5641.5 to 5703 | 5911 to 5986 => 2.64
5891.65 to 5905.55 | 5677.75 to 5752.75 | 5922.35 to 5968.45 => 5.11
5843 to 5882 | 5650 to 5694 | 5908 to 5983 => -3.78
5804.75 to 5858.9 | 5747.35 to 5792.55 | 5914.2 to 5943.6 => -3.89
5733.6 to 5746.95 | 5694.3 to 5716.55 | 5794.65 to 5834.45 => -0.66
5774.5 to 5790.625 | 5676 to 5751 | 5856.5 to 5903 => -3.74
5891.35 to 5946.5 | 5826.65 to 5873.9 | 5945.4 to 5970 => 9.67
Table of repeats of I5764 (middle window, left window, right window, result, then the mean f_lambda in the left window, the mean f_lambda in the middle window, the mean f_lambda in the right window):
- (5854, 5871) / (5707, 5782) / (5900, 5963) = -0.4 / 15.8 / 13.6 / 11.8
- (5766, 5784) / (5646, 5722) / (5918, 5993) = -2.9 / 14.2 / 15.8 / 12.4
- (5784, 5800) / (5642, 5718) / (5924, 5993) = -4.1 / 14.1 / 16.9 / 12.5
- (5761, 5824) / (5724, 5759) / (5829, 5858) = -1.7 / 16.1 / 16.3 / 15.6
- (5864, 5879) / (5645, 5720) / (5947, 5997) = 0.5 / 14.2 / 12.8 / 12.7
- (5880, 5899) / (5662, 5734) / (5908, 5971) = 6.1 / 14.5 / 8.58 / 12.1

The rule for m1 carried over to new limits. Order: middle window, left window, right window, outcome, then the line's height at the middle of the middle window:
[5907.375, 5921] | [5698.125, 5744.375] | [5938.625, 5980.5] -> 1.8 angstrom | 13.1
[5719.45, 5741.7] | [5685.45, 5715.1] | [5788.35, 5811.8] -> 0.0 angstrom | 15.4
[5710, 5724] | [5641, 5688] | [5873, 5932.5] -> -2.5 angstrom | 12.9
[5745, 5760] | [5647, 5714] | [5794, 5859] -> -1.9 angstrom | 15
